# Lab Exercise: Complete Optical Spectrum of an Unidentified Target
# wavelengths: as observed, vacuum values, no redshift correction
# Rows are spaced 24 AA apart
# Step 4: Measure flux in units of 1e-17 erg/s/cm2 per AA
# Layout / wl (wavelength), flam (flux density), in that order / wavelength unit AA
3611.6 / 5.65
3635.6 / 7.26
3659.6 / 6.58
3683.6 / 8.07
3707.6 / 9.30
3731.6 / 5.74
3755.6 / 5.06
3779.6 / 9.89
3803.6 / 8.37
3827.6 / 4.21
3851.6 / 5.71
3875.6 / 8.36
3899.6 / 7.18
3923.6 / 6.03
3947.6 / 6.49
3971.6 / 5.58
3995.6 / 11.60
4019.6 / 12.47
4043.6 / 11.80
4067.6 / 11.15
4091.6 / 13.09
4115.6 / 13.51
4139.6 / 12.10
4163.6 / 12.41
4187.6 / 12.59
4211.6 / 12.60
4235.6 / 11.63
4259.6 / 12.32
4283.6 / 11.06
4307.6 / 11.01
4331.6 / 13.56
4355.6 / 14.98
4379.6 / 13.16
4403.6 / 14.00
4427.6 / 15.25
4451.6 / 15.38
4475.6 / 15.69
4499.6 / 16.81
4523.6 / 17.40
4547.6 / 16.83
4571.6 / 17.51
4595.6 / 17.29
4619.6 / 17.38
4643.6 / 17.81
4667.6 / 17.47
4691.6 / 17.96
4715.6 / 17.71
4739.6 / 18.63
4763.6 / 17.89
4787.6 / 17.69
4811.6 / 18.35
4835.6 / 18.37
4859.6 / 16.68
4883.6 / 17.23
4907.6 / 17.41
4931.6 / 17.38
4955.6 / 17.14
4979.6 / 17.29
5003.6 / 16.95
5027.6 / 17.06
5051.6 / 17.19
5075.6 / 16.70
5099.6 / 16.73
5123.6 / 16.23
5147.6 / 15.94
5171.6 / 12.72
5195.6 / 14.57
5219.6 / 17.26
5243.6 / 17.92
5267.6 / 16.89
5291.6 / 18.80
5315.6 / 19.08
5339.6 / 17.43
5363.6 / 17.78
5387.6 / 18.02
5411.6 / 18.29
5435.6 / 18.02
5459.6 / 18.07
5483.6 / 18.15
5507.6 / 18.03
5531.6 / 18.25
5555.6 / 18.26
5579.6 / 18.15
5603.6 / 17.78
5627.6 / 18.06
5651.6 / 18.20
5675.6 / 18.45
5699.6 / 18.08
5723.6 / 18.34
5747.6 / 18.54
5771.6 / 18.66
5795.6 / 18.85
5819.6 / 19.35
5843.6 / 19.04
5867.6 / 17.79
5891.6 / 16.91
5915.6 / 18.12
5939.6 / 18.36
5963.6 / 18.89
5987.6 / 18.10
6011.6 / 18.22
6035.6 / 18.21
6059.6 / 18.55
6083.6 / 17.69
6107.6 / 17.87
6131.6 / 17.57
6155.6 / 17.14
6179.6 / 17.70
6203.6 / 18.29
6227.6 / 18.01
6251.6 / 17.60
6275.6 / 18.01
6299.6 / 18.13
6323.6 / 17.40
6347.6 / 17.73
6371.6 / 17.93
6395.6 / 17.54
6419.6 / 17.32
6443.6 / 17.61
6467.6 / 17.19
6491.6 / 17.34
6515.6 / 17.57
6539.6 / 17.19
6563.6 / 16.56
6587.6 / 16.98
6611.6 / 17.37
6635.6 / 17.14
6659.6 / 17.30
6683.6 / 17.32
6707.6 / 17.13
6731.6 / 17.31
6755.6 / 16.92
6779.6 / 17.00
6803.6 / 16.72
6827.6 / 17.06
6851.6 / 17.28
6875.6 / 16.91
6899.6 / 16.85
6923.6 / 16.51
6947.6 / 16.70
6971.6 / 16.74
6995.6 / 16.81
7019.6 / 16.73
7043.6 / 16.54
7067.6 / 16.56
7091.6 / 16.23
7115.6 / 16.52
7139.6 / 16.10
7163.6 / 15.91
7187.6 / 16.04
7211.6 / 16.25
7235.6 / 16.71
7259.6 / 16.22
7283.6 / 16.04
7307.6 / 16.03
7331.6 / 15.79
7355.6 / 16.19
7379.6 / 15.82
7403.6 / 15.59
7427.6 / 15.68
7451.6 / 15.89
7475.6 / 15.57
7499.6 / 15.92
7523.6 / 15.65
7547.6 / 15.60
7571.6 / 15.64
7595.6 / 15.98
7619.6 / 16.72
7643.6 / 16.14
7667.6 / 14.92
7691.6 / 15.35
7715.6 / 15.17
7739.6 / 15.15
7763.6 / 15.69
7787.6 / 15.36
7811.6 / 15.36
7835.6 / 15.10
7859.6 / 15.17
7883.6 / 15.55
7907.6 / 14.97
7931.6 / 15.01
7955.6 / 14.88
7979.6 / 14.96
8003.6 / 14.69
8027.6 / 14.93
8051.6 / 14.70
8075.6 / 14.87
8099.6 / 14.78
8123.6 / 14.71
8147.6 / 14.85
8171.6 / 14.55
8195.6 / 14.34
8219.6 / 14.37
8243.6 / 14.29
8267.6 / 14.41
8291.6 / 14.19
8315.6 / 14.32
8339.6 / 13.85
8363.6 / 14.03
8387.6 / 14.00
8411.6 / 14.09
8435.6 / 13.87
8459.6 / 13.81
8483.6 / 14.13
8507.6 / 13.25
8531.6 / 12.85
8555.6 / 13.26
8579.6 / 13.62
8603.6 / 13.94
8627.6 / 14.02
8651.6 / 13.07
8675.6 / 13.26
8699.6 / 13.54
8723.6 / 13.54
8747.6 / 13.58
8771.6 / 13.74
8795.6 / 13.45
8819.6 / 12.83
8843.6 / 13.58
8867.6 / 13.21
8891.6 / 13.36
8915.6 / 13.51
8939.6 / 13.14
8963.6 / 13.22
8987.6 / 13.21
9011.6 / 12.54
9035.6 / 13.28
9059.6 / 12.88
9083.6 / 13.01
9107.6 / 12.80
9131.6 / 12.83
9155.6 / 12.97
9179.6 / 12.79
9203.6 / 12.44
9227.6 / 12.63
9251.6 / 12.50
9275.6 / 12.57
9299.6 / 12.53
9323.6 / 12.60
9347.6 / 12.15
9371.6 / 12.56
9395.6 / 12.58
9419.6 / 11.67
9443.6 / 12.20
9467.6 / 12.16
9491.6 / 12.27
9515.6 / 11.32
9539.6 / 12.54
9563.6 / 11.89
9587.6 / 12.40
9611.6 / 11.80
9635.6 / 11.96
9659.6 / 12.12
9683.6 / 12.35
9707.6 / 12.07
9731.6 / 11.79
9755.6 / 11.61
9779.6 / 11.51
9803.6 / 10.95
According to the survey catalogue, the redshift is 0.000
